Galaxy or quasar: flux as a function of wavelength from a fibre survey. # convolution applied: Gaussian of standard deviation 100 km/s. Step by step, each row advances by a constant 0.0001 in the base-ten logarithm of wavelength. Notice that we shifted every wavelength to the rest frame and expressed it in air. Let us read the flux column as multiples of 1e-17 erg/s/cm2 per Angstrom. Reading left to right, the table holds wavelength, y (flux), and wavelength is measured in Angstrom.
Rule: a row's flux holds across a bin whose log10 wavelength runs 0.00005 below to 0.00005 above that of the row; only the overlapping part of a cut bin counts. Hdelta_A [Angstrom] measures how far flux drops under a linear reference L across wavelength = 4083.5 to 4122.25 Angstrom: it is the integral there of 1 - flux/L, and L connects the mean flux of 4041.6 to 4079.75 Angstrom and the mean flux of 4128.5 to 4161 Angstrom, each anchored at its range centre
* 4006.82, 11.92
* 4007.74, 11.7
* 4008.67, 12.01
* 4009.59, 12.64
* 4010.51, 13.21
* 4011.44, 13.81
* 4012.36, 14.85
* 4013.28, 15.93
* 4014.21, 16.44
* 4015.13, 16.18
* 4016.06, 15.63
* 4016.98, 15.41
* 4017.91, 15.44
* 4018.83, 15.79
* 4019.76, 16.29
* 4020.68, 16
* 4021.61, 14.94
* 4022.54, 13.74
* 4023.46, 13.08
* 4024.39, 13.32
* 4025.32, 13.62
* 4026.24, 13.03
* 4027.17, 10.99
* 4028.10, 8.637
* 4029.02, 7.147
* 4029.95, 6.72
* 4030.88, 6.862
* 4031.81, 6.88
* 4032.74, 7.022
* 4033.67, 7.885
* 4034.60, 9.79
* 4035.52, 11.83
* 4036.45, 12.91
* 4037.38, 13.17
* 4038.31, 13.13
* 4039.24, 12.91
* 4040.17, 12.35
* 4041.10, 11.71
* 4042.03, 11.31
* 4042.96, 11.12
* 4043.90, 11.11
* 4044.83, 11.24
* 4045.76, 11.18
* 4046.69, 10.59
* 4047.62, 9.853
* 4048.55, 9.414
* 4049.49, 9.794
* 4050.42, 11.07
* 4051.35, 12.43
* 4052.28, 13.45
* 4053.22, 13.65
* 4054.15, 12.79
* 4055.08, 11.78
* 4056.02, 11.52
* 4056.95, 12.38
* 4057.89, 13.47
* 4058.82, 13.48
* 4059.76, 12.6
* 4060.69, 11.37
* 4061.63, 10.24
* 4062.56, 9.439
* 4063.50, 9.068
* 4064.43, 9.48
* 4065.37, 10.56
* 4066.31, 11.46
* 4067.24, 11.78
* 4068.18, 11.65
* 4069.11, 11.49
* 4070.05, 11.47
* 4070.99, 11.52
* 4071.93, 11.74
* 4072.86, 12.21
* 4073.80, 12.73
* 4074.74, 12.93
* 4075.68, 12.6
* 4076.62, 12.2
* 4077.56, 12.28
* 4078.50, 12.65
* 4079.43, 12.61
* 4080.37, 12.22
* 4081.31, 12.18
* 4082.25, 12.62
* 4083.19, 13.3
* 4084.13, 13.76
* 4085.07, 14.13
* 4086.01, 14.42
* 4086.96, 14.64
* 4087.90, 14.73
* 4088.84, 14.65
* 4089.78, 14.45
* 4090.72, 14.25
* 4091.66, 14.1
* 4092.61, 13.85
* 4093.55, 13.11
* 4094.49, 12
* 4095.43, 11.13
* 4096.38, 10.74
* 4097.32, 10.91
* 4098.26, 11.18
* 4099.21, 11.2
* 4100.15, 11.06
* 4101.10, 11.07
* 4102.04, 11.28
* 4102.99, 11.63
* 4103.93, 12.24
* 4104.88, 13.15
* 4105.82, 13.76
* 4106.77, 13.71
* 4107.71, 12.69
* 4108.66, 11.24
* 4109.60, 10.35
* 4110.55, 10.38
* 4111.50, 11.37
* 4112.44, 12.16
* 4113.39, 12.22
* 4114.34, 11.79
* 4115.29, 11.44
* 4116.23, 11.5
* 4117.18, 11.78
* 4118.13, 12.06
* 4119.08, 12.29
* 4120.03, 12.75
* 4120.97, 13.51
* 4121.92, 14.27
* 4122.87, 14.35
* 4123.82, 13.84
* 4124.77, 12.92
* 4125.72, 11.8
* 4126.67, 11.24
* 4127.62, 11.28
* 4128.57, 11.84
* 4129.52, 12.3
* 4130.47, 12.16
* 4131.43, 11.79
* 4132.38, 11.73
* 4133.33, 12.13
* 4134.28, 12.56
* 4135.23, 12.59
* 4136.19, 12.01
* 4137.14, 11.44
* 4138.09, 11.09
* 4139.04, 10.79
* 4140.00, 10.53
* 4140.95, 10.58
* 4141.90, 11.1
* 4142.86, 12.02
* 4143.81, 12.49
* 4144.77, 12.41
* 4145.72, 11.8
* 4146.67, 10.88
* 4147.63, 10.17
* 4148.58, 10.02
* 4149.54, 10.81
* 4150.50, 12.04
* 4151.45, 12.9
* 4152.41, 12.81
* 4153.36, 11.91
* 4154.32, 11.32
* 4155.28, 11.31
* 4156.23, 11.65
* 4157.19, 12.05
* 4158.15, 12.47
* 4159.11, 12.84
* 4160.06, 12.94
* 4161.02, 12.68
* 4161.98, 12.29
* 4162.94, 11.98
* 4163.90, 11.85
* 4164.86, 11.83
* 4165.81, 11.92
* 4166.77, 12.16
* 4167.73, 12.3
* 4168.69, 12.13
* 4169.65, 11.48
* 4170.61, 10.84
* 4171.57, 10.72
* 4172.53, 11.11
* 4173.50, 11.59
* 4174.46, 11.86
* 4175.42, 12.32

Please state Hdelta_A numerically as -2.7 Angstrom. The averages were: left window 11.6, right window 11.8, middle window 12.5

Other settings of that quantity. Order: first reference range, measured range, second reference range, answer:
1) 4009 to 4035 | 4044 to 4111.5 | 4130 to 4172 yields 0.7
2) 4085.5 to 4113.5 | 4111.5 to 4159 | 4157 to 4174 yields 1.0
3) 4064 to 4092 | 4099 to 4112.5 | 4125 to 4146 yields 0.4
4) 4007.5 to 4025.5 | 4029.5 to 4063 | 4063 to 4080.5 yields 4.9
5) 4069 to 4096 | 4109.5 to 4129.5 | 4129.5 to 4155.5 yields -0.1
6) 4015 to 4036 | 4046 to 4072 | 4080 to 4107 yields 2.0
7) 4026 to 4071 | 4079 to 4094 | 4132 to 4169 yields -3.2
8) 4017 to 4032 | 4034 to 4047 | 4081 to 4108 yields 0.7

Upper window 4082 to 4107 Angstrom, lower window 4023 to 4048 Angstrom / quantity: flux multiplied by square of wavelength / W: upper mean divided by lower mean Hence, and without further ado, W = 1.2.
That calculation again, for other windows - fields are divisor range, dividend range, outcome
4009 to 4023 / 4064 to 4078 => 0.80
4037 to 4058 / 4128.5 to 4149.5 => 1.03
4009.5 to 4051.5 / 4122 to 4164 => 1.04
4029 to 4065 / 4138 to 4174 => 1.13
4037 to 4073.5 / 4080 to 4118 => 1.10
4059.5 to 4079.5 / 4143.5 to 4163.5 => 1.07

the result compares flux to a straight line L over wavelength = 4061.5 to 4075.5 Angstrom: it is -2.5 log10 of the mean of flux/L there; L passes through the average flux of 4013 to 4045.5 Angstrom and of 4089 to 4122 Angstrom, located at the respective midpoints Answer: 0.09 mag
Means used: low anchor 12.2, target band 11.2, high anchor 12.2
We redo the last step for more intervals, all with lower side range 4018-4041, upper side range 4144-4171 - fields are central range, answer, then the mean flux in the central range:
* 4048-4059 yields -0.033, 12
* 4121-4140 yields -0.035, 12.2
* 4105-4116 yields -0.016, 12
